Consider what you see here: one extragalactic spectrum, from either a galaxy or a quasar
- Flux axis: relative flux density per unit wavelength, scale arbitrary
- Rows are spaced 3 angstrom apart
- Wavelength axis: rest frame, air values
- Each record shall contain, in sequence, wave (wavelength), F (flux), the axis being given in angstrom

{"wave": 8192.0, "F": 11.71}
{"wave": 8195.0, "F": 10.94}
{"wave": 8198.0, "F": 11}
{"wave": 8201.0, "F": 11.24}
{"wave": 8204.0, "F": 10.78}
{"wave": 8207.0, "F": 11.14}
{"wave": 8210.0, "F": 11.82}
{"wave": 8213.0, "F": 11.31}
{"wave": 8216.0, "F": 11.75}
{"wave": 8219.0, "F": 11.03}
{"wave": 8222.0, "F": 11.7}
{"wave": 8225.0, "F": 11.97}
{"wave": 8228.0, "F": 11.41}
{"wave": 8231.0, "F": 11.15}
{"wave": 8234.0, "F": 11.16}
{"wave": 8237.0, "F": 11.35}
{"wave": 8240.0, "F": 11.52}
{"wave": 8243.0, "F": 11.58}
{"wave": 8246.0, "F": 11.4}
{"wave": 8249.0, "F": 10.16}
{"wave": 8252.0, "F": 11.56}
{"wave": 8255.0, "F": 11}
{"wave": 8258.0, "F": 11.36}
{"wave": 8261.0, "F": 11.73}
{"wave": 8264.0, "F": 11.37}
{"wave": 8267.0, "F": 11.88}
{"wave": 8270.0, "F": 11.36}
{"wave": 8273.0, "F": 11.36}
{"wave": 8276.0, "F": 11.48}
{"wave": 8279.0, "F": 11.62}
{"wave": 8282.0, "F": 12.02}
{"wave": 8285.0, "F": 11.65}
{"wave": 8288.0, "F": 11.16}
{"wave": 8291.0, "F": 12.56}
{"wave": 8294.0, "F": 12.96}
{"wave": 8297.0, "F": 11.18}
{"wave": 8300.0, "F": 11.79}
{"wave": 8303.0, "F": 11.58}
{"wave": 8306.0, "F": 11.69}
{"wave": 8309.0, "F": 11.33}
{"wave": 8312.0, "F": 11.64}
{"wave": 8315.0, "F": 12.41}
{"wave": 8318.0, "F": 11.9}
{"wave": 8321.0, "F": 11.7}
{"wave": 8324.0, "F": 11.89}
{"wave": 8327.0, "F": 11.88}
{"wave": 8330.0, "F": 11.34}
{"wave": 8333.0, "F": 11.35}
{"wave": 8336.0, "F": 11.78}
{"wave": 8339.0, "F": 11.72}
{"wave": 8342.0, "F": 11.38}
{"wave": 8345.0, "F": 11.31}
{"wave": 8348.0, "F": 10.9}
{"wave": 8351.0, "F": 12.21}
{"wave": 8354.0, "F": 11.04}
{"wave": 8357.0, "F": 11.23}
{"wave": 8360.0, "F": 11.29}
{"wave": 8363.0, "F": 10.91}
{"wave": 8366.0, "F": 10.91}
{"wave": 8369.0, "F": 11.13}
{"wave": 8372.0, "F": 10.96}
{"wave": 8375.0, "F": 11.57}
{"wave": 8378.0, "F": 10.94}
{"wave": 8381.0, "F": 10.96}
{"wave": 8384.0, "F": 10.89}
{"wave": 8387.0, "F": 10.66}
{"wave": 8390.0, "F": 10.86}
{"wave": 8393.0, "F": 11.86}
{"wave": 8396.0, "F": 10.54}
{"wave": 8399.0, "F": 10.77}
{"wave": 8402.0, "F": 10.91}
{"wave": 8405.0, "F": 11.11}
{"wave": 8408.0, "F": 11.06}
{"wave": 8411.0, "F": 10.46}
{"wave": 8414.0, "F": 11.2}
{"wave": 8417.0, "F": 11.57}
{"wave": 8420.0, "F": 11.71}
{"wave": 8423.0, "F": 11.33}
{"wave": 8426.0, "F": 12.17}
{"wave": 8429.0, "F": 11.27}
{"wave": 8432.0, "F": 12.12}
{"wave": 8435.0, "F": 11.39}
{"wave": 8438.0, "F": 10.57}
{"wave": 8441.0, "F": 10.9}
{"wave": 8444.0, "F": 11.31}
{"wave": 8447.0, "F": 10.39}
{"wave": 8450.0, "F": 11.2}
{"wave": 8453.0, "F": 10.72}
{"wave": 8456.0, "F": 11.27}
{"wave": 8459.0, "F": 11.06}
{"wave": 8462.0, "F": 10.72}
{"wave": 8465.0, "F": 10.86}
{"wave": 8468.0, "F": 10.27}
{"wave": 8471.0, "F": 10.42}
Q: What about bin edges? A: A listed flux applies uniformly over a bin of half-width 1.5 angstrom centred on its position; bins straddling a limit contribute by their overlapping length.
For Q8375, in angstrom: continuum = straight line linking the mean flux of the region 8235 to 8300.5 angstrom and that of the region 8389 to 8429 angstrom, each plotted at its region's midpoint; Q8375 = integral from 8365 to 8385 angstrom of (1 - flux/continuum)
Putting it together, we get 0.4 angstrom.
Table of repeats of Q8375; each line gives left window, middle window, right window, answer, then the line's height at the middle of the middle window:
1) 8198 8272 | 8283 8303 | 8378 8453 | -1.0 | 11.3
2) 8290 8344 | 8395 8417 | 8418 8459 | 0.9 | 11.4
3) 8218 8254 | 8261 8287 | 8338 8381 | -0.7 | 11.3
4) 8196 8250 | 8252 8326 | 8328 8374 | -2.5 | 11.3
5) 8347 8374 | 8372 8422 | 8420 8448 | 0.8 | 11.2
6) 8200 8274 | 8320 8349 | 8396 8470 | -0.8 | 11.2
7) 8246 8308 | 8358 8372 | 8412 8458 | 0.4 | 11.4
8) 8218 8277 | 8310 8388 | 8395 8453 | -0.9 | 11.2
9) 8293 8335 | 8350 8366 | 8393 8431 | 0.3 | 11.5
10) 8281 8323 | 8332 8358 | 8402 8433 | 0.5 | 11.7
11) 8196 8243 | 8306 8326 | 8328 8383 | -0.9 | 11.3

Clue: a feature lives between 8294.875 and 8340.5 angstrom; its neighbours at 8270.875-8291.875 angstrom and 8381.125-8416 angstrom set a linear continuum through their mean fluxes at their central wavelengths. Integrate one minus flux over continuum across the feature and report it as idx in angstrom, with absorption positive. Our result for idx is -1.0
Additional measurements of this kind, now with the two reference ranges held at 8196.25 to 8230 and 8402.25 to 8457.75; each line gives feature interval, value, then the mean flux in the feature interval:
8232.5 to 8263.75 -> 0.2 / 11.3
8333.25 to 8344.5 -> -0.3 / 11.6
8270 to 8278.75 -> -0.1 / 11.4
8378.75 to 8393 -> 0.4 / 11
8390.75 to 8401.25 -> 0.2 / 11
